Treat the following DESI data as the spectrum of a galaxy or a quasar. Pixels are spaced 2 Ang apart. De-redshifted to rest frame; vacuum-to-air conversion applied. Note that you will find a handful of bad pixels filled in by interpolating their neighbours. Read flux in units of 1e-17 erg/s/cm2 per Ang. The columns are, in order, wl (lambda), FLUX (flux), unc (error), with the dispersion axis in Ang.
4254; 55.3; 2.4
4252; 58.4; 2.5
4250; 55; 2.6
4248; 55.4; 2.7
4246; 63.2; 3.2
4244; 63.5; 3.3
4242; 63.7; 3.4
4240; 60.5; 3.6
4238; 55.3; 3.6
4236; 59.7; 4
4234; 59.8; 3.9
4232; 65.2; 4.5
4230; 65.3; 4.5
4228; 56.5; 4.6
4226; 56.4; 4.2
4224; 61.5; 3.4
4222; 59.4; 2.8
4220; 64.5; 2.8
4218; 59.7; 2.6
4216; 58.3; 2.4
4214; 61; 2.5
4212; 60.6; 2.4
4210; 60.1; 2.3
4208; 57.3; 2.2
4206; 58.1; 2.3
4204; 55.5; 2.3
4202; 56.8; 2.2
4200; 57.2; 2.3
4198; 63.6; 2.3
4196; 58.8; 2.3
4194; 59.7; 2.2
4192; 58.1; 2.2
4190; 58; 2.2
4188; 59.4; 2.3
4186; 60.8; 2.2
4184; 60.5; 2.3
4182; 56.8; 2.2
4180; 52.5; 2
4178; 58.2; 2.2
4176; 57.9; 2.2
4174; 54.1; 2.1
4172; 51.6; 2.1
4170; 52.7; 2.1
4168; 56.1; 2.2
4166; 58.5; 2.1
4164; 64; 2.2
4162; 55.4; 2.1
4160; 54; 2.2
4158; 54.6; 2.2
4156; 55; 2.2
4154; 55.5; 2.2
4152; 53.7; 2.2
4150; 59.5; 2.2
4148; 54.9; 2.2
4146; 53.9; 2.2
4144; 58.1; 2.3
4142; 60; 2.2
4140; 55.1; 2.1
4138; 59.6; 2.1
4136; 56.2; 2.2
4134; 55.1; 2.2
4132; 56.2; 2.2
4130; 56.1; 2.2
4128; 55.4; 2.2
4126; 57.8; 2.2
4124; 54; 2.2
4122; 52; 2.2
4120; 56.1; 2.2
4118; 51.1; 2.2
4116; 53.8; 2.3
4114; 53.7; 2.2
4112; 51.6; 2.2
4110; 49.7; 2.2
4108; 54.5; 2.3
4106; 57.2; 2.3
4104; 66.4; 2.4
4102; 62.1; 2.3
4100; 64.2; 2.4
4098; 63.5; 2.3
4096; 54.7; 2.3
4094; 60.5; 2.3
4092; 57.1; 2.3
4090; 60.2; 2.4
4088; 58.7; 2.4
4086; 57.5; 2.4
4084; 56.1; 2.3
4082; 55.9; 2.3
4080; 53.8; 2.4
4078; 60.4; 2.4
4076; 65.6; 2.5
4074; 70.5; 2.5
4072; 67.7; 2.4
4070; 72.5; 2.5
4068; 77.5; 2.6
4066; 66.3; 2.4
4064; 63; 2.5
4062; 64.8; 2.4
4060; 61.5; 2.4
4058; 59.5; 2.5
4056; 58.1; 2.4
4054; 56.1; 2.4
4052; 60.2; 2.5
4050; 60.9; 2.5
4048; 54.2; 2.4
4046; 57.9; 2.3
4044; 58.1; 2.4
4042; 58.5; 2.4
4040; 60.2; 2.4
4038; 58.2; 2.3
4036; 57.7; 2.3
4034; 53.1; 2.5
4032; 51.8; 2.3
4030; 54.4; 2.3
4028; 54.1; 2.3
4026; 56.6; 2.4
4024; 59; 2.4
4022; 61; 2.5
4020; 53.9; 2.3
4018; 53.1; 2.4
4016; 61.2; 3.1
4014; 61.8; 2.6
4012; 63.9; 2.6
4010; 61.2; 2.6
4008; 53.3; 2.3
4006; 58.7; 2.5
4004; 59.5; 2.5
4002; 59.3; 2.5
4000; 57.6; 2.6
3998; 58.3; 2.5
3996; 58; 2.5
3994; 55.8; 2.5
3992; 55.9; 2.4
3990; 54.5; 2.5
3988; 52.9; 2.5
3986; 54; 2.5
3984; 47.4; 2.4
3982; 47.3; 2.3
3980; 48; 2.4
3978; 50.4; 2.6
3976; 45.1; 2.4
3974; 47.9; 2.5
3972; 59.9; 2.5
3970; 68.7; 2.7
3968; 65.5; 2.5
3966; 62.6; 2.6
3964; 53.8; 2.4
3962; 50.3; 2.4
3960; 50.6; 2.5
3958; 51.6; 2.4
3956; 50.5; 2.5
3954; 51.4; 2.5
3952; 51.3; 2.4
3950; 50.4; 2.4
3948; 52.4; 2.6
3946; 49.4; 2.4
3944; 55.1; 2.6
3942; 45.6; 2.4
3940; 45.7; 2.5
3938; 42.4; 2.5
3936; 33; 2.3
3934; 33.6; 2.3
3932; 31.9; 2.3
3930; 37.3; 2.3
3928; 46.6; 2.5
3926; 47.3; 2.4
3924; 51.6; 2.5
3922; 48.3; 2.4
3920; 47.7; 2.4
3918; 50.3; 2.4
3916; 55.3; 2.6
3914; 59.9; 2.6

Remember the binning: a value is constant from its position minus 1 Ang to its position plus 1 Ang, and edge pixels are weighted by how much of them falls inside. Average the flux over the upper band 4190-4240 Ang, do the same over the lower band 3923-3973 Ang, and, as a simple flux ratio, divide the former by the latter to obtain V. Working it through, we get 1.2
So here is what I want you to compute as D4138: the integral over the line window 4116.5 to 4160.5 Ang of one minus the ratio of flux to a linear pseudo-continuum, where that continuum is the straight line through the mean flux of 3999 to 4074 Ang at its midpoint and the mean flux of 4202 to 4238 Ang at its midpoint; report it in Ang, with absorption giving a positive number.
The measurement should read 3.0 Ang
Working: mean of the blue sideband 59.8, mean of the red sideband 59.7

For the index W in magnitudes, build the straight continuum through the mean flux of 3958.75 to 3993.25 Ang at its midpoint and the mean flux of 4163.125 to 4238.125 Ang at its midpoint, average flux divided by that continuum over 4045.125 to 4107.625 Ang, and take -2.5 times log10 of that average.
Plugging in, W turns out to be -0.10 mag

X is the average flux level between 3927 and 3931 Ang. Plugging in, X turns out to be 42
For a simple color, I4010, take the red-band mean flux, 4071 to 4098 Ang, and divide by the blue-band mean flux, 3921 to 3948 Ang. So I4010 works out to 1.36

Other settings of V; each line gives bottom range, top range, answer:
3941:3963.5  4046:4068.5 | 1.21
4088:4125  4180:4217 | 1.03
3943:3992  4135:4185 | 1.06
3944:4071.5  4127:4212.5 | 1.00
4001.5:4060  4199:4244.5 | 1.03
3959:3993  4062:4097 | 1.16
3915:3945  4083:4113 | 1.30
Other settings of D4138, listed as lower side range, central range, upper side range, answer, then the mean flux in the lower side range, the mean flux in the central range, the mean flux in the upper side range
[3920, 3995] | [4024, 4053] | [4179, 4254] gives -2.25 Ang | 49.9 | 56.9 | 59.3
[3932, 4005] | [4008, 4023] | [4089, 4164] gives -1.64 Ang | 51.8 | 59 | 56.5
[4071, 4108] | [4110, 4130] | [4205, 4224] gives 2.16 Ang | 60.5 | 53.8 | 60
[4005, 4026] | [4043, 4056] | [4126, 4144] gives 0.04 Ang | 58.6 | 57.9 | 56.9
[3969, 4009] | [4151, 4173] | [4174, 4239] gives 0.98 Ang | 54.6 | 55.6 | 59.1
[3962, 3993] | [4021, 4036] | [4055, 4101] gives 0.60 Ang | 54.1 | 55.8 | 62.2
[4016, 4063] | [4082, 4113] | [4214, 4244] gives 0.16 Ang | 57.6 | 58.2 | 60.5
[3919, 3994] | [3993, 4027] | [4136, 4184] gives -4.56 Ang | 49.8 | 58.4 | 56.3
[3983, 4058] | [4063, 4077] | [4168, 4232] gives -2.81 Ang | 57.1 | 69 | 58.5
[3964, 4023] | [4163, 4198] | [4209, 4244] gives 1.19 Ang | 56.4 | 57.7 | 60.5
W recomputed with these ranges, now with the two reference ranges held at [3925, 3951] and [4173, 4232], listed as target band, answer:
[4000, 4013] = -0.232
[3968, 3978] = -0.215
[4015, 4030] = -0.167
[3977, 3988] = -0.074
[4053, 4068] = -0.221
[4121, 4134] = -0.011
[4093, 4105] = -0.167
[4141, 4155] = -0.013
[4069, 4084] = -0.218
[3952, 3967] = -0.172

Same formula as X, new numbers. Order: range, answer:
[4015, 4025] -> 57.6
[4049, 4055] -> 59.1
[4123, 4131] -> 55.8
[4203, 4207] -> 56.8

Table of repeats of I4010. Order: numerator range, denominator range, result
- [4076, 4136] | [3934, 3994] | 1.11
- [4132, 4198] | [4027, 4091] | 0.95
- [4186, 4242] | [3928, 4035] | 1.13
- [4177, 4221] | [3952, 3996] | 1.10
